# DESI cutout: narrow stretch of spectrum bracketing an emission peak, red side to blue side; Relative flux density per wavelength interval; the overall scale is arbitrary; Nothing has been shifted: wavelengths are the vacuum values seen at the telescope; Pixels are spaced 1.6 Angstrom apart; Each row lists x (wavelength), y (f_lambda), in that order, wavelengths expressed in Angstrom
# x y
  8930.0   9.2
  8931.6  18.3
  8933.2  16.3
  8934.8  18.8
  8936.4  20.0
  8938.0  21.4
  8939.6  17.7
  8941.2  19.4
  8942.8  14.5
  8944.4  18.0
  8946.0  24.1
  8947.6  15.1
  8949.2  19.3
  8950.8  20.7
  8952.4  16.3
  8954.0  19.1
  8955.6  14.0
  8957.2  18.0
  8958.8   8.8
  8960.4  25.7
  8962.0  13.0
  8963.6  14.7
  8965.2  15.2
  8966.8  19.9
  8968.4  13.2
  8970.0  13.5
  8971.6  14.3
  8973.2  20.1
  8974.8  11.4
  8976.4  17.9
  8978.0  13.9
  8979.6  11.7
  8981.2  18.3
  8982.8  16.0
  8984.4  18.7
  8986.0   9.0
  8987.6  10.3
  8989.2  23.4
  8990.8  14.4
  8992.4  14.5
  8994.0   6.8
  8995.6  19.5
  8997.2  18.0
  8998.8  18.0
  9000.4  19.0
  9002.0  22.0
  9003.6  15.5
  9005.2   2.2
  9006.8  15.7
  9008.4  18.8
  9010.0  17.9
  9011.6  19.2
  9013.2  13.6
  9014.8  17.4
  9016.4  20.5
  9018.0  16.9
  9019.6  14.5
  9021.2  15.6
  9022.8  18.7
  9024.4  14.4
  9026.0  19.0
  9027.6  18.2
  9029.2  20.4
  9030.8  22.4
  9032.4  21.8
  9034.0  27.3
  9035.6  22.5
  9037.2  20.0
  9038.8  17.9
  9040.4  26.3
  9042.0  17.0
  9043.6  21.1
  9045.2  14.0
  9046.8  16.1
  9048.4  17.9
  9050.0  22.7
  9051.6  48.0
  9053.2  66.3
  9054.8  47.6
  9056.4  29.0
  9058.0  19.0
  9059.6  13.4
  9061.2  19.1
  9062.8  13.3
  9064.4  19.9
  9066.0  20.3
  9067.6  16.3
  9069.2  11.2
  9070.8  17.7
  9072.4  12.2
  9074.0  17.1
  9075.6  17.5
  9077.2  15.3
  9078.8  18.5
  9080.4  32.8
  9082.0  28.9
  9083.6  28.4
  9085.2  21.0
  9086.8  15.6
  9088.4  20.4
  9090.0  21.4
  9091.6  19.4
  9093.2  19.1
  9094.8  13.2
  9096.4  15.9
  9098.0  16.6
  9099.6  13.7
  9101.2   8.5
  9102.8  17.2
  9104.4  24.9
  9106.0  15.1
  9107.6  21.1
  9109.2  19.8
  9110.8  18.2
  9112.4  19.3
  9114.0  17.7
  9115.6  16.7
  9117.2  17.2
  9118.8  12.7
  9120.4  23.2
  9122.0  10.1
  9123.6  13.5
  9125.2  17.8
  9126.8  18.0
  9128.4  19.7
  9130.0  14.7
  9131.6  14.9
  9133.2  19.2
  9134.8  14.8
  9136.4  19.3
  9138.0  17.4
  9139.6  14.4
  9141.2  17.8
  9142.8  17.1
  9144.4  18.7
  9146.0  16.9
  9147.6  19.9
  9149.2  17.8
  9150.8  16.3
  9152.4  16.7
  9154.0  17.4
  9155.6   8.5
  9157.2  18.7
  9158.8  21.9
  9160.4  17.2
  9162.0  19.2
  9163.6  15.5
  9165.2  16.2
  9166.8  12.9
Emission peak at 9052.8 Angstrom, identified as H-alpha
